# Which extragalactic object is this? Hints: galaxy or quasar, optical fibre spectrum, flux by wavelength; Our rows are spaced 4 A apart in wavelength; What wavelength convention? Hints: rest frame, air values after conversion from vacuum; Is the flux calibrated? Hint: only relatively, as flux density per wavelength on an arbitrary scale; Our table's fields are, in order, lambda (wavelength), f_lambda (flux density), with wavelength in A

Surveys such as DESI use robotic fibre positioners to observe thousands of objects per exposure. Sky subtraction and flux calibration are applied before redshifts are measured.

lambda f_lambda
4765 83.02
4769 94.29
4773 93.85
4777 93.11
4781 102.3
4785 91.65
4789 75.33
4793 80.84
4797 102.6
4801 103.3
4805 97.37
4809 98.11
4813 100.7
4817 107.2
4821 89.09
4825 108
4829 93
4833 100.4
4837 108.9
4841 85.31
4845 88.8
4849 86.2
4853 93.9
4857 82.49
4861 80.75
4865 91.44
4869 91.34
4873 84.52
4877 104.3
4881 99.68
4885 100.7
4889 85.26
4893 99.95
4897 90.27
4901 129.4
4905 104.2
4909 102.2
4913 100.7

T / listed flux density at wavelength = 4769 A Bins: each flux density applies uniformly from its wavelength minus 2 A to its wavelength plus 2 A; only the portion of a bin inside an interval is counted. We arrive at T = 94.29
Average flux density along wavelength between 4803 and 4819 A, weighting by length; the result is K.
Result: 101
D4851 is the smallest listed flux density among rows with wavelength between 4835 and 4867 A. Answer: 80.75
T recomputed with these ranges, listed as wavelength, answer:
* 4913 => 100.7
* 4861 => 80.75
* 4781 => 102.3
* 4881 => 99.68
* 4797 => 102.6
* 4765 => 83.02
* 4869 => 91.34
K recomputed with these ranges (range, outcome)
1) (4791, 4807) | 96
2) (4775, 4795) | 88.6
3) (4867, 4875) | 87.9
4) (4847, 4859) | 87.5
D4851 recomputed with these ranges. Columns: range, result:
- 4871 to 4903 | 84.52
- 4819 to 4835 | 89.09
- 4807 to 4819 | 98.11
